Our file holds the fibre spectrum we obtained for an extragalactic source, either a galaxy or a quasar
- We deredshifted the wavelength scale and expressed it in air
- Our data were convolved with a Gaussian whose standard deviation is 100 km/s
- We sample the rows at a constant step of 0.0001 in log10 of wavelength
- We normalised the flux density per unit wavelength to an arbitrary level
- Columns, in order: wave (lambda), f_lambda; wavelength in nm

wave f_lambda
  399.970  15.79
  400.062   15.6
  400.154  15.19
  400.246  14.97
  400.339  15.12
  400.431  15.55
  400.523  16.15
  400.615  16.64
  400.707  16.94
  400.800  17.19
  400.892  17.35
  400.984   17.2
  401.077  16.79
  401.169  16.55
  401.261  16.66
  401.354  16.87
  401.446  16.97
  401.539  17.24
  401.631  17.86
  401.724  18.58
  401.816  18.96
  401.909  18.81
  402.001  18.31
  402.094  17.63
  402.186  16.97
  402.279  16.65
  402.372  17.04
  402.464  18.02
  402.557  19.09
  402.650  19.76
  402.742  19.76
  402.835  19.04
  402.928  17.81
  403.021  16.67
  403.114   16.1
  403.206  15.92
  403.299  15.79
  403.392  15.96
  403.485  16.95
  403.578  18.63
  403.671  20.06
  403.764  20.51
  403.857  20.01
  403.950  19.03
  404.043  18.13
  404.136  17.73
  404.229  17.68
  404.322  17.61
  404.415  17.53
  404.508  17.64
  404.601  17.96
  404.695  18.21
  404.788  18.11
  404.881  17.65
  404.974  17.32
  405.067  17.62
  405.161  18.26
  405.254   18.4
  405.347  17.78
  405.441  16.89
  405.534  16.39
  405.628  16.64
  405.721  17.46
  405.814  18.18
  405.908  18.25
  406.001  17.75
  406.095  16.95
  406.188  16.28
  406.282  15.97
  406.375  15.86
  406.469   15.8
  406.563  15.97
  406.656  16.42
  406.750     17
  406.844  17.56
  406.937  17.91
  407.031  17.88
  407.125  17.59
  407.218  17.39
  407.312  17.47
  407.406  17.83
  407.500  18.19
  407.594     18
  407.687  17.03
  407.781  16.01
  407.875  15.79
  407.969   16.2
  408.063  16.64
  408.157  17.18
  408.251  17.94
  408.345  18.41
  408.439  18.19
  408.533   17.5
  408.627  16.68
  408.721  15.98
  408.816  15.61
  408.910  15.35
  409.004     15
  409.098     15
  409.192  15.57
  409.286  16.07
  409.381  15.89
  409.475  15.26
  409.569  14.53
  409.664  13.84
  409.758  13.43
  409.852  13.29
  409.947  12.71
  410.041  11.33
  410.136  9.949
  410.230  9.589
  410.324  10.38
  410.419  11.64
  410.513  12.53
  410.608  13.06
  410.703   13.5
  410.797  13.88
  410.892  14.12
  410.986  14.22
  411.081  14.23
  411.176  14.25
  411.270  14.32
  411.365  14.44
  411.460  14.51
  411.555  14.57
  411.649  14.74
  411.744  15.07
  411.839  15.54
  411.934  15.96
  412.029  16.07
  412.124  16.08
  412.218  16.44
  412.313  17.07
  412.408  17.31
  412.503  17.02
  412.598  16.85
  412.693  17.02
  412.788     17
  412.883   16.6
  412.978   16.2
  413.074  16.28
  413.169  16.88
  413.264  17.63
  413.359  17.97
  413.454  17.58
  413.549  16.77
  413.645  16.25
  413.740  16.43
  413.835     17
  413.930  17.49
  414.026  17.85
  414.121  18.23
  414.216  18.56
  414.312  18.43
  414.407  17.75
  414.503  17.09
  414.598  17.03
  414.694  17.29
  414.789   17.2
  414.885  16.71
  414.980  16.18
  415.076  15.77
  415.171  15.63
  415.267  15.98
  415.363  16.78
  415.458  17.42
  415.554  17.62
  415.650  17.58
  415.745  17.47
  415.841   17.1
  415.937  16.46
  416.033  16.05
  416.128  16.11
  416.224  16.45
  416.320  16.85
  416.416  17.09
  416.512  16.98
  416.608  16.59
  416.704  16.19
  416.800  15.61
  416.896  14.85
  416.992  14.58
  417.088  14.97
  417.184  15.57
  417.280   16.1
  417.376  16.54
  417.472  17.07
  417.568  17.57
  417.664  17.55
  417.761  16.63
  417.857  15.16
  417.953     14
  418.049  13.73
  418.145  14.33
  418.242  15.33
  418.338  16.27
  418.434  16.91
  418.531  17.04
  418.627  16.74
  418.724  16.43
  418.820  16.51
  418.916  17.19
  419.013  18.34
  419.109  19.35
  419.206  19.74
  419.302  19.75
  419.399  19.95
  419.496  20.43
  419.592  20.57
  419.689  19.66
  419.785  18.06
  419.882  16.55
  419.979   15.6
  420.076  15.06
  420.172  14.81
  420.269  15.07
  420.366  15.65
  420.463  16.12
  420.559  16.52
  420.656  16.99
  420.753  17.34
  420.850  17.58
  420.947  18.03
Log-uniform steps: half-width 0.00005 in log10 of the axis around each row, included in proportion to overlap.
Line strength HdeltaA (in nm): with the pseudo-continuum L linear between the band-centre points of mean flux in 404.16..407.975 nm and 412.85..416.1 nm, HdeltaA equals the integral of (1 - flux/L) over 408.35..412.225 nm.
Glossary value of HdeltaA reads 0.62 nm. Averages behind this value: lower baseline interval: 17.3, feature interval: 14.4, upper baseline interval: 17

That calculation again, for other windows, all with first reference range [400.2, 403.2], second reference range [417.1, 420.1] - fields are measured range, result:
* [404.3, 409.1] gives 0.034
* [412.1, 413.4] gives 0.021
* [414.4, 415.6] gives 0.025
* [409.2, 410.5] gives 0.319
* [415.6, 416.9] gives 0.040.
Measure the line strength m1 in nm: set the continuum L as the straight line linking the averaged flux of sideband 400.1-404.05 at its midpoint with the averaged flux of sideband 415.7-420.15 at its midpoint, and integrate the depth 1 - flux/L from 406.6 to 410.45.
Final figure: 0.35 nm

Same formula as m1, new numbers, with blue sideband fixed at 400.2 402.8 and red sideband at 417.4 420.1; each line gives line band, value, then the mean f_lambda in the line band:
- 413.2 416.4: 0.04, 17.1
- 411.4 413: 0.11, 16.1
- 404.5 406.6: 0.01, 17.3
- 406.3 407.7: 0.01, 17.2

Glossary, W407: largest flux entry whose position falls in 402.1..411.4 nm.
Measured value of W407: 20.51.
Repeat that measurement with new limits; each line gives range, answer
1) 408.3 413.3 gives 18.41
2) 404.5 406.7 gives 18.4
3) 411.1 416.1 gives 18.56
